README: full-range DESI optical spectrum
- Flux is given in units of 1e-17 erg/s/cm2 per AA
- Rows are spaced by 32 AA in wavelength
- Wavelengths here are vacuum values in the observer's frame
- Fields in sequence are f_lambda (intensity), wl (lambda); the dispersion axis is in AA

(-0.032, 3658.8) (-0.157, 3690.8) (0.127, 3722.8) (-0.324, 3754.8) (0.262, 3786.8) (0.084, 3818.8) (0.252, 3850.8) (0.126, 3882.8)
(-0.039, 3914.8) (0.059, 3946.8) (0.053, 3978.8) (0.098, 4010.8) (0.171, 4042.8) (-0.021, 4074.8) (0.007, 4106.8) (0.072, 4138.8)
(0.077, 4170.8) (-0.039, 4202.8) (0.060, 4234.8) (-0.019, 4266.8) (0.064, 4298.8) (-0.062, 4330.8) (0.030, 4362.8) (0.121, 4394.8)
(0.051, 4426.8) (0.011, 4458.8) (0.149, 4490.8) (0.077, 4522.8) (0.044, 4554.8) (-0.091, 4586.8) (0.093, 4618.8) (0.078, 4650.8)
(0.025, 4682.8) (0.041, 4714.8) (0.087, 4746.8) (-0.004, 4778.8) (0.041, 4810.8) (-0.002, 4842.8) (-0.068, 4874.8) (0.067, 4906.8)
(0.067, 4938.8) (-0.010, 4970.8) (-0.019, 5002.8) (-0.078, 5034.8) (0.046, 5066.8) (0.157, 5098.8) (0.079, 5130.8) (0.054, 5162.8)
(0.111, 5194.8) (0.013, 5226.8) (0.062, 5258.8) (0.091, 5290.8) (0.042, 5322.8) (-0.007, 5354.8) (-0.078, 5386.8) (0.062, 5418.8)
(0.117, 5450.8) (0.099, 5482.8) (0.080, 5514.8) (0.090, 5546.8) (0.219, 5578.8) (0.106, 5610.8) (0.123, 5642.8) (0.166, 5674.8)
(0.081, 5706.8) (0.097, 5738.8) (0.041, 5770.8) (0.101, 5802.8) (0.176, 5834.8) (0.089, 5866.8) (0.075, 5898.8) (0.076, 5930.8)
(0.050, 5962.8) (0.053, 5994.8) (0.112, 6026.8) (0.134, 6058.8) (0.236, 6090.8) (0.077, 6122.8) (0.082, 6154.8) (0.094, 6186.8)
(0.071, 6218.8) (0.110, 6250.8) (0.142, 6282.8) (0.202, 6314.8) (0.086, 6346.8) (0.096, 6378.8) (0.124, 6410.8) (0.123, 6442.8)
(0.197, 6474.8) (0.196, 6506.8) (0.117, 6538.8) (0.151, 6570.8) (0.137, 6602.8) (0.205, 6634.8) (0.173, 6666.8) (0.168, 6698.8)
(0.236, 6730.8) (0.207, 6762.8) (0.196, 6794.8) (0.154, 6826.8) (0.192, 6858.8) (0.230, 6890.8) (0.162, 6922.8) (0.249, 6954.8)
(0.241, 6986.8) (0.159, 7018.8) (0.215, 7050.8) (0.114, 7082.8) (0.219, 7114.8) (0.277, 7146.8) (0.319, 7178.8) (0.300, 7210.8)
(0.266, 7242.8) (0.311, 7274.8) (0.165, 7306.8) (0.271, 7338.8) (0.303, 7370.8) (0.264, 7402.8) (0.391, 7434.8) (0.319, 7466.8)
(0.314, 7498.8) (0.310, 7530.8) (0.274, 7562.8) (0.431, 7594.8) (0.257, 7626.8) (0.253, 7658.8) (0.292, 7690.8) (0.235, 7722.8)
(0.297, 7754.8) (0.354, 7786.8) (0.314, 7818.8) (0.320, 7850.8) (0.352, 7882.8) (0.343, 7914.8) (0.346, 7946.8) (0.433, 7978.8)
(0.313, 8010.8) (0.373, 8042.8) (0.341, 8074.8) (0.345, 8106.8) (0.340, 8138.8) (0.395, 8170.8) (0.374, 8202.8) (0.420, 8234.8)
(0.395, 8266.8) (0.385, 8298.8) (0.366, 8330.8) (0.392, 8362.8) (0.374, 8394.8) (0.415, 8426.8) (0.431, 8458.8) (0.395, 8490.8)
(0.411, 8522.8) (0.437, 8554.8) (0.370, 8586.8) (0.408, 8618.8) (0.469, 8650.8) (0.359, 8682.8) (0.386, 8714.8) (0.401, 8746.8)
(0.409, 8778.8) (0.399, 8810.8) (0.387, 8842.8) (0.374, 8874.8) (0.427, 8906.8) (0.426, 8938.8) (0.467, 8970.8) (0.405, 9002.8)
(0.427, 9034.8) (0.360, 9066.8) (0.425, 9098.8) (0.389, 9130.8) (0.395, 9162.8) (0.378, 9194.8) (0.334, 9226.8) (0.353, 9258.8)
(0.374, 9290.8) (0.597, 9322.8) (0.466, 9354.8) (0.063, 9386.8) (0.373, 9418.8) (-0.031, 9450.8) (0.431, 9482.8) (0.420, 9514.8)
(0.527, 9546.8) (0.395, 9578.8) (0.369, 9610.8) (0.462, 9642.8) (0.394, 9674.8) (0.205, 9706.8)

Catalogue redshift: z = 0.78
